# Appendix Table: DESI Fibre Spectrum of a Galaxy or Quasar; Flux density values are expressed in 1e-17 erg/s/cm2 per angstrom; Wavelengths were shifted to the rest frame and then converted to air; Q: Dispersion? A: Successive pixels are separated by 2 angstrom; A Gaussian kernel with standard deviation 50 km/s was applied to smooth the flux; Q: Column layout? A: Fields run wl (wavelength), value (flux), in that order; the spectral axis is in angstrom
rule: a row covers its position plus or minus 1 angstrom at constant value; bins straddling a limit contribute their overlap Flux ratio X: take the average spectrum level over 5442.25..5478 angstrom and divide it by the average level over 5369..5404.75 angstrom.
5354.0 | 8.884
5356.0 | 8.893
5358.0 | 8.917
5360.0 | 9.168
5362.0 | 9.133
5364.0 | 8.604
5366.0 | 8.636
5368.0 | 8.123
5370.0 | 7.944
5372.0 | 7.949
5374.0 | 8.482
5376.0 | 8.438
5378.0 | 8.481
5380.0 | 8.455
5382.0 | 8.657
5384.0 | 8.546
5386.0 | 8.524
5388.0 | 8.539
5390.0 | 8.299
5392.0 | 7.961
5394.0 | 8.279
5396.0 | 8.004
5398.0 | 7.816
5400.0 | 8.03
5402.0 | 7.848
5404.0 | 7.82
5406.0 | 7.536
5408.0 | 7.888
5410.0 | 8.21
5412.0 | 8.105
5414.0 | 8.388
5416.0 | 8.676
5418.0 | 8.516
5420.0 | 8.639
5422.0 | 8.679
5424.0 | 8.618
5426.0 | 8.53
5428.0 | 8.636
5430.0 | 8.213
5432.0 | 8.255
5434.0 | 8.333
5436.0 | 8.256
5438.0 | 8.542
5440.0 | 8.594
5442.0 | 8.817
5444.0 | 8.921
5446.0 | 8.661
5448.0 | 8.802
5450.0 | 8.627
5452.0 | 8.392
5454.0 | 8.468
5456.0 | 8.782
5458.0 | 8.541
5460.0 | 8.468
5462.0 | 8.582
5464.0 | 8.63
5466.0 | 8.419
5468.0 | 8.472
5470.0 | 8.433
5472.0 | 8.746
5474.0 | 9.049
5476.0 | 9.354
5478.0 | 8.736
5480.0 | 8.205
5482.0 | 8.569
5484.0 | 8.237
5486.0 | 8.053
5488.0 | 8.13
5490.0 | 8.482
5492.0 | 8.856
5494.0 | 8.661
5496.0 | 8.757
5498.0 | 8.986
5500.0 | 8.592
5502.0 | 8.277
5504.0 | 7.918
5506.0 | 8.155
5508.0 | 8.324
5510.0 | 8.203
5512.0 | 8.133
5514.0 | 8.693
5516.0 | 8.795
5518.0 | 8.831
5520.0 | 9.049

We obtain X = 1.1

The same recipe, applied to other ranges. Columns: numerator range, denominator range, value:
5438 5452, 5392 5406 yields 1.10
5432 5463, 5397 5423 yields 1.05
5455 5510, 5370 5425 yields 1.03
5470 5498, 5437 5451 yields 0.99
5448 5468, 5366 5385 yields 1.02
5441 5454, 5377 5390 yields 1.02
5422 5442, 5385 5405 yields 1.04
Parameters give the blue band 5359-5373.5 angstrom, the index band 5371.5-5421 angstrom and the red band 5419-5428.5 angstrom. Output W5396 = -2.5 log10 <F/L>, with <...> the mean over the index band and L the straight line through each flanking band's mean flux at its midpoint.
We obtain 0.04 mag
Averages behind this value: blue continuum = 8.51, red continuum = 8.62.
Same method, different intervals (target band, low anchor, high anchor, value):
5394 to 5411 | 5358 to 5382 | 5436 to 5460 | 0.09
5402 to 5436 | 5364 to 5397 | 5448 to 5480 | 0.02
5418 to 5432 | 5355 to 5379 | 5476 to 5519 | 0.00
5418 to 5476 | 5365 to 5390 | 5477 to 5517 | -0.02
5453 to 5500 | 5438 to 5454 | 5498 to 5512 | -0.02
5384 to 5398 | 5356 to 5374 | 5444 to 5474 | 0.04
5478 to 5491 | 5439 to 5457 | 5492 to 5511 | 0.03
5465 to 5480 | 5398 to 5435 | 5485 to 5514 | -0.04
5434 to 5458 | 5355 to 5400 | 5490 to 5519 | -0.02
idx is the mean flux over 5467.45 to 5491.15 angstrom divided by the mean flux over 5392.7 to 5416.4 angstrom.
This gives 1.06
